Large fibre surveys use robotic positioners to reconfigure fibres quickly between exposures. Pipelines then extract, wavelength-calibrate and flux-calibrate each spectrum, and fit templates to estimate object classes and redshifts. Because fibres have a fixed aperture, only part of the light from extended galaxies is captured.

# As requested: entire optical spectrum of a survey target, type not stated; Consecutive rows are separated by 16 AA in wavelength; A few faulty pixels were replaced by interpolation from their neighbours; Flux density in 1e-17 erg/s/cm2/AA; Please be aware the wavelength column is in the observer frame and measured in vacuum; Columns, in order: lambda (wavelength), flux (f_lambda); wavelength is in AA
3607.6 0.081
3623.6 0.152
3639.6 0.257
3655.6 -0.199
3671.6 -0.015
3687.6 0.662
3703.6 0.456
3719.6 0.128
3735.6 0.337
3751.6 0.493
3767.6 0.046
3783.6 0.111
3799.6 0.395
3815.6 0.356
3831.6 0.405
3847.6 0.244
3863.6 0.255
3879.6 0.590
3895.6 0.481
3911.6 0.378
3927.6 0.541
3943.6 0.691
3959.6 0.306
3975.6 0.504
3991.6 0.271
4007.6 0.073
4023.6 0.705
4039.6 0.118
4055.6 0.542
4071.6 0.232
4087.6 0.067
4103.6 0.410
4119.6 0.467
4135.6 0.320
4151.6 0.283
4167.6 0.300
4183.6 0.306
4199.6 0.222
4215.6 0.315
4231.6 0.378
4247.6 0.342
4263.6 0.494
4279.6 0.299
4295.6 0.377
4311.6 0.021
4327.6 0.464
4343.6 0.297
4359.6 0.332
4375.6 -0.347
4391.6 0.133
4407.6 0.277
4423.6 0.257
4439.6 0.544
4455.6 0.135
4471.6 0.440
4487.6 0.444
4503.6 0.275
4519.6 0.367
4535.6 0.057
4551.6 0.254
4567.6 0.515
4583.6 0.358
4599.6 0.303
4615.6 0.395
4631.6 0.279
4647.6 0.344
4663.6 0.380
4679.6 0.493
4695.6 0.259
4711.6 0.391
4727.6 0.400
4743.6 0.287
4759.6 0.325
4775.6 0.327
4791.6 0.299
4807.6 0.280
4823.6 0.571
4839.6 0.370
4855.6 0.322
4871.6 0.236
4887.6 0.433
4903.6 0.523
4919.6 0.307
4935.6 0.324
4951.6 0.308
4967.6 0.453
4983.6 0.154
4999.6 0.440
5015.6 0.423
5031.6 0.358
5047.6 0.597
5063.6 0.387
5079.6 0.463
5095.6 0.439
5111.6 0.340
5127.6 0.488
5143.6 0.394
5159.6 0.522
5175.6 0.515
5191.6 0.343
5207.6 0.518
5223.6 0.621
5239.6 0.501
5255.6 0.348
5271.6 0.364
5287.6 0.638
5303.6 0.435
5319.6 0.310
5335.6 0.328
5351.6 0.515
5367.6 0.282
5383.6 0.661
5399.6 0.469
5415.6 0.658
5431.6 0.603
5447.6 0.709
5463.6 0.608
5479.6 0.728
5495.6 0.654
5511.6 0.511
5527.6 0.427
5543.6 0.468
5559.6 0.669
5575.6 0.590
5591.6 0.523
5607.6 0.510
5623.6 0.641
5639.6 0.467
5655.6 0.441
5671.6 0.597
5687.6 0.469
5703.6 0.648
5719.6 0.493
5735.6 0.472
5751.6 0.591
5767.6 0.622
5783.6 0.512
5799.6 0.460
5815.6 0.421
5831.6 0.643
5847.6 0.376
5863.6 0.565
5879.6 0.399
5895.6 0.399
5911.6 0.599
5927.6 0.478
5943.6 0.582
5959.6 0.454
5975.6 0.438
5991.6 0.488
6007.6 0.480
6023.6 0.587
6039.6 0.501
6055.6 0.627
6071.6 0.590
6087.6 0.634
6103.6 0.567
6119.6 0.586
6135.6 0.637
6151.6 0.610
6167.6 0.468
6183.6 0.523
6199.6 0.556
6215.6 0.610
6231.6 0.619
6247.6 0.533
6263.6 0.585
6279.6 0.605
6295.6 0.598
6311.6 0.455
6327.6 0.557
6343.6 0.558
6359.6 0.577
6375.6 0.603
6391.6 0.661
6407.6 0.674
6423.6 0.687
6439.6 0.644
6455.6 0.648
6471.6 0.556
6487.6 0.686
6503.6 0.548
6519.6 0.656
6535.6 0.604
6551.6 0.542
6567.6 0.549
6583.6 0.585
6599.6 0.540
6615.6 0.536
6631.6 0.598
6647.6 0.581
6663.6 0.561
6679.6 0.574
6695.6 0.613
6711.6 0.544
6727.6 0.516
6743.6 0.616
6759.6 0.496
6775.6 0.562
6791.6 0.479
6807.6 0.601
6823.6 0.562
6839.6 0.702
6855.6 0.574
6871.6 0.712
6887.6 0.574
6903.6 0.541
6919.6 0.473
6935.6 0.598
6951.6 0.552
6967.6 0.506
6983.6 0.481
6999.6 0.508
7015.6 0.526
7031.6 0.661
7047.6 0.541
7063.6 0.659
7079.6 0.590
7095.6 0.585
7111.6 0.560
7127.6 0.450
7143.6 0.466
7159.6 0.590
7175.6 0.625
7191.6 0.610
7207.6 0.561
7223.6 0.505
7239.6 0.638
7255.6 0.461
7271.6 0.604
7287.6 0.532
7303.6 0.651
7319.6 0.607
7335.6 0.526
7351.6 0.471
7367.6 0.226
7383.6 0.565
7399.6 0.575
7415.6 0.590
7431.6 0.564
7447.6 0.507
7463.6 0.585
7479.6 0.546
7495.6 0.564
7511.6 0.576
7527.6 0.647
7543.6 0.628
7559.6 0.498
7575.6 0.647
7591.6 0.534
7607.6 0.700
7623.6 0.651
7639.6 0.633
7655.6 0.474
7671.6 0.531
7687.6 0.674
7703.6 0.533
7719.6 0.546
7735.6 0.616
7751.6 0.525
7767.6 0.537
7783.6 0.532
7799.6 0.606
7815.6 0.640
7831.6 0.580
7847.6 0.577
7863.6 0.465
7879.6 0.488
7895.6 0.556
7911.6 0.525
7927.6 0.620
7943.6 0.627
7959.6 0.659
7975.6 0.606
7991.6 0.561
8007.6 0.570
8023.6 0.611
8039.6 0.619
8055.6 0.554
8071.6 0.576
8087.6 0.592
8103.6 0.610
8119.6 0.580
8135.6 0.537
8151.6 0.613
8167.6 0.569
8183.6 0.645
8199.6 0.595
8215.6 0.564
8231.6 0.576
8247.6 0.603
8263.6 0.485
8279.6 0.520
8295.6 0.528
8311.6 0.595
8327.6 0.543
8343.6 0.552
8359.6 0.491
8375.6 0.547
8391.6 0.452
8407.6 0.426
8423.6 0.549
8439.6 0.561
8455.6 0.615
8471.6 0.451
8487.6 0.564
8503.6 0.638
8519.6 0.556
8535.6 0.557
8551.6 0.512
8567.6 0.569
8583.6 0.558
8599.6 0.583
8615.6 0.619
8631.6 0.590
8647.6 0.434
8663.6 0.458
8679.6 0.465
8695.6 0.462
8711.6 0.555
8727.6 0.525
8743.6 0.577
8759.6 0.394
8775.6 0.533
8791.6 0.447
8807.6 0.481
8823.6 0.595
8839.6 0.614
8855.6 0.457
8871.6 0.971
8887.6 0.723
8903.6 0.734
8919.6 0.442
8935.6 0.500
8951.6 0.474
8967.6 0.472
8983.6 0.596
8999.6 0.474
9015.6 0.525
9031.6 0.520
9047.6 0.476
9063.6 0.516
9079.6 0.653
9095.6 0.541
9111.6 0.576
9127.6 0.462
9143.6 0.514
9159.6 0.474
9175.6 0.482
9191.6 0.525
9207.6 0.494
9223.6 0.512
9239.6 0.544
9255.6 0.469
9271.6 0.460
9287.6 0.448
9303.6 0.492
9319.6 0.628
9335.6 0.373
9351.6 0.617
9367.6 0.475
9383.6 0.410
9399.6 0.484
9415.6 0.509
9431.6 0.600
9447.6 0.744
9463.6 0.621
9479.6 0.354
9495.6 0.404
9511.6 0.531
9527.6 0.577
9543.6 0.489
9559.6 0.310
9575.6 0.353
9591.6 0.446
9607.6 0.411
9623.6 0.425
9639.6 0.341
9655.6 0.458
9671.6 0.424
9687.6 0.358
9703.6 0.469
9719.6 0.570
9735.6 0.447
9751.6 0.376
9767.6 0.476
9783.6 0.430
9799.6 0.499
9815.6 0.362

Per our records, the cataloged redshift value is 0.352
